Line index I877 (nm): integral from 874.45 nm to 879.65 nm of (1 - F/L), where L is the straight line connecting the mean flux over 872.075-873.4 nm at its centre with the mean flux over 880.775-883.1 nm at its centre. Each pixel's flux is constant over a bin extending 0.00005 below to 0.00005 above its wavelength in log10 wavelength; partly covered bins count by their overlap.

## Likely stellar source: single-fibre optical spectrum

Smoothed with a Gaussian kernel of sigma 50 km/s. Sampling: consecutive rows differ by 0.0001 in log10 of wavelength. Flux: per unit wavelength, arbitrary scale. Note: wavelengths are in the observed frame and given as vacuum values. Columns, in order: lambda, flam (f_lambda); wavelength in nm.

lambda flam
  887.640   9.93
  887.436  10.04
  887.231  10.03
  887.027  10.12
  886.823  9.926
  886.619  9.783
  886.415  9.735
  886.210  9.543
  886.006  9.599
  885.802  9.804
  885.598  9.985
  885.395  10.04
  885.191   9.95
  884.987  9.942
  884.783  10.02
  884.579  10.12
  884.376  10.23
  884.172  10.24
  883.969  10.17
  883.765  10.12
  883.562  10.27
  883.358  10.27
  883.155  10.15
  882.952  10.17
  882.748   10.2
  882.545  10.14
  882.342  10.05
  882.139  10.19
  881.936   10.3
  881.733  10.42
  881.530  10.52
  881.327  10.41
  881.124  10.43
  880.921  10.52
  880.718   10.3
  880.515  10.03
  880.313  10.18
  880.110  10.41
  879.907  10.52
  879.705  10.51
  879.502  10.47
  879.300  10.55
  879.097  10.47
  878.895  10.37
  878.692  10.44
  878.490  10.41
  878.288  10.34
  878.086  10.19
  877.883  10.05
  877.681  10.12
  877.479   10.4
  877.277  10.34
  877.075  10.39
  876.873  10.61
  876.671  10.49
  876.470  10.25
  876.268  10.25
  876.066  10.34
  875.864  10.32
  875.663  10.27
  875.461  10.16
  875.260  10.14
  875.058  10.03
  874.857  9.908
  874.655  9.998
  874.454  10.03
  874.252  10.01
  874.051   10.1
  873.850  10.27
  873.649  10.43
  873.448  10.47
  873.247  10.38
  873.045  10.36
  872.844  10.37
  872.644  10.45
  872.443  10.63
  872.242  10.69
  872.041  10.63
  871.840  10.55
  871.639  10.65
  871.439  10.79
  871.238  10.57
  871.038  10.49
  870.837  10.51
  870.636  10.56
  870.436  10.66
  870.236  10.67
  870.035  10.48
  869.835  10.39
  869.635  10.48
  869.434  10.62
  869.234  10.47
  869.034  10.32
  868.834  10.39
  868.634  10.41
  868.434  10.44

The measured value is 0.05 nm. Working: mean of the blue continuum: 10.5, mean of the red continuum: 10.3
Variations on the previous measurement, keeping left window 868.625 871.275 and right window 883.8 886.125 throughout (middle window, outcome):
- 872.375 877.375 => 0.03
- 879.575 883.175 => -0.06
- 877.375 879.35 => -0.02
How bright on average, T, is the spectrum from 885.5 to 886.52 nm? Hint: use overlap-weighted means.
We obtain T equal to 9.72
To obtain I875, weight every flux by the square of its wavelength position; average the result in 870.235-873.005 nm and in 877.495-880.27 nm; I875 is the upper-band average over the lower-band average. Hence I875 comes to 1.00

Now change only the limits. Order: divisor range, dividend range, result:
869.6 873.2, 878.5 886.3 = 0.99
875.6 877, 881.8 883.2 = 1.00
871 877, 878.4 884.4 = 1.01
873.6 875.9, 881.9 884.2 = 1.02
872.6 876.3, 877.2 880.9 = 1.02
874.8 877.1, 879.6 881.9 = 1.02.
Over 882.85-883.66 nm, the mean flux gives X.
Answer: 10.2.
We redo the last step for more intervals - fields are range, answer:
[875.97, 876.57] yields 10.3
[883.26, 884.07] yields 10.2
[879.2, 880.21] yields 10.5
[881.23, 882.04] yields 10.4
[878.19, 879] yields 10.4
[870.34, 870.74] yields 10.6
